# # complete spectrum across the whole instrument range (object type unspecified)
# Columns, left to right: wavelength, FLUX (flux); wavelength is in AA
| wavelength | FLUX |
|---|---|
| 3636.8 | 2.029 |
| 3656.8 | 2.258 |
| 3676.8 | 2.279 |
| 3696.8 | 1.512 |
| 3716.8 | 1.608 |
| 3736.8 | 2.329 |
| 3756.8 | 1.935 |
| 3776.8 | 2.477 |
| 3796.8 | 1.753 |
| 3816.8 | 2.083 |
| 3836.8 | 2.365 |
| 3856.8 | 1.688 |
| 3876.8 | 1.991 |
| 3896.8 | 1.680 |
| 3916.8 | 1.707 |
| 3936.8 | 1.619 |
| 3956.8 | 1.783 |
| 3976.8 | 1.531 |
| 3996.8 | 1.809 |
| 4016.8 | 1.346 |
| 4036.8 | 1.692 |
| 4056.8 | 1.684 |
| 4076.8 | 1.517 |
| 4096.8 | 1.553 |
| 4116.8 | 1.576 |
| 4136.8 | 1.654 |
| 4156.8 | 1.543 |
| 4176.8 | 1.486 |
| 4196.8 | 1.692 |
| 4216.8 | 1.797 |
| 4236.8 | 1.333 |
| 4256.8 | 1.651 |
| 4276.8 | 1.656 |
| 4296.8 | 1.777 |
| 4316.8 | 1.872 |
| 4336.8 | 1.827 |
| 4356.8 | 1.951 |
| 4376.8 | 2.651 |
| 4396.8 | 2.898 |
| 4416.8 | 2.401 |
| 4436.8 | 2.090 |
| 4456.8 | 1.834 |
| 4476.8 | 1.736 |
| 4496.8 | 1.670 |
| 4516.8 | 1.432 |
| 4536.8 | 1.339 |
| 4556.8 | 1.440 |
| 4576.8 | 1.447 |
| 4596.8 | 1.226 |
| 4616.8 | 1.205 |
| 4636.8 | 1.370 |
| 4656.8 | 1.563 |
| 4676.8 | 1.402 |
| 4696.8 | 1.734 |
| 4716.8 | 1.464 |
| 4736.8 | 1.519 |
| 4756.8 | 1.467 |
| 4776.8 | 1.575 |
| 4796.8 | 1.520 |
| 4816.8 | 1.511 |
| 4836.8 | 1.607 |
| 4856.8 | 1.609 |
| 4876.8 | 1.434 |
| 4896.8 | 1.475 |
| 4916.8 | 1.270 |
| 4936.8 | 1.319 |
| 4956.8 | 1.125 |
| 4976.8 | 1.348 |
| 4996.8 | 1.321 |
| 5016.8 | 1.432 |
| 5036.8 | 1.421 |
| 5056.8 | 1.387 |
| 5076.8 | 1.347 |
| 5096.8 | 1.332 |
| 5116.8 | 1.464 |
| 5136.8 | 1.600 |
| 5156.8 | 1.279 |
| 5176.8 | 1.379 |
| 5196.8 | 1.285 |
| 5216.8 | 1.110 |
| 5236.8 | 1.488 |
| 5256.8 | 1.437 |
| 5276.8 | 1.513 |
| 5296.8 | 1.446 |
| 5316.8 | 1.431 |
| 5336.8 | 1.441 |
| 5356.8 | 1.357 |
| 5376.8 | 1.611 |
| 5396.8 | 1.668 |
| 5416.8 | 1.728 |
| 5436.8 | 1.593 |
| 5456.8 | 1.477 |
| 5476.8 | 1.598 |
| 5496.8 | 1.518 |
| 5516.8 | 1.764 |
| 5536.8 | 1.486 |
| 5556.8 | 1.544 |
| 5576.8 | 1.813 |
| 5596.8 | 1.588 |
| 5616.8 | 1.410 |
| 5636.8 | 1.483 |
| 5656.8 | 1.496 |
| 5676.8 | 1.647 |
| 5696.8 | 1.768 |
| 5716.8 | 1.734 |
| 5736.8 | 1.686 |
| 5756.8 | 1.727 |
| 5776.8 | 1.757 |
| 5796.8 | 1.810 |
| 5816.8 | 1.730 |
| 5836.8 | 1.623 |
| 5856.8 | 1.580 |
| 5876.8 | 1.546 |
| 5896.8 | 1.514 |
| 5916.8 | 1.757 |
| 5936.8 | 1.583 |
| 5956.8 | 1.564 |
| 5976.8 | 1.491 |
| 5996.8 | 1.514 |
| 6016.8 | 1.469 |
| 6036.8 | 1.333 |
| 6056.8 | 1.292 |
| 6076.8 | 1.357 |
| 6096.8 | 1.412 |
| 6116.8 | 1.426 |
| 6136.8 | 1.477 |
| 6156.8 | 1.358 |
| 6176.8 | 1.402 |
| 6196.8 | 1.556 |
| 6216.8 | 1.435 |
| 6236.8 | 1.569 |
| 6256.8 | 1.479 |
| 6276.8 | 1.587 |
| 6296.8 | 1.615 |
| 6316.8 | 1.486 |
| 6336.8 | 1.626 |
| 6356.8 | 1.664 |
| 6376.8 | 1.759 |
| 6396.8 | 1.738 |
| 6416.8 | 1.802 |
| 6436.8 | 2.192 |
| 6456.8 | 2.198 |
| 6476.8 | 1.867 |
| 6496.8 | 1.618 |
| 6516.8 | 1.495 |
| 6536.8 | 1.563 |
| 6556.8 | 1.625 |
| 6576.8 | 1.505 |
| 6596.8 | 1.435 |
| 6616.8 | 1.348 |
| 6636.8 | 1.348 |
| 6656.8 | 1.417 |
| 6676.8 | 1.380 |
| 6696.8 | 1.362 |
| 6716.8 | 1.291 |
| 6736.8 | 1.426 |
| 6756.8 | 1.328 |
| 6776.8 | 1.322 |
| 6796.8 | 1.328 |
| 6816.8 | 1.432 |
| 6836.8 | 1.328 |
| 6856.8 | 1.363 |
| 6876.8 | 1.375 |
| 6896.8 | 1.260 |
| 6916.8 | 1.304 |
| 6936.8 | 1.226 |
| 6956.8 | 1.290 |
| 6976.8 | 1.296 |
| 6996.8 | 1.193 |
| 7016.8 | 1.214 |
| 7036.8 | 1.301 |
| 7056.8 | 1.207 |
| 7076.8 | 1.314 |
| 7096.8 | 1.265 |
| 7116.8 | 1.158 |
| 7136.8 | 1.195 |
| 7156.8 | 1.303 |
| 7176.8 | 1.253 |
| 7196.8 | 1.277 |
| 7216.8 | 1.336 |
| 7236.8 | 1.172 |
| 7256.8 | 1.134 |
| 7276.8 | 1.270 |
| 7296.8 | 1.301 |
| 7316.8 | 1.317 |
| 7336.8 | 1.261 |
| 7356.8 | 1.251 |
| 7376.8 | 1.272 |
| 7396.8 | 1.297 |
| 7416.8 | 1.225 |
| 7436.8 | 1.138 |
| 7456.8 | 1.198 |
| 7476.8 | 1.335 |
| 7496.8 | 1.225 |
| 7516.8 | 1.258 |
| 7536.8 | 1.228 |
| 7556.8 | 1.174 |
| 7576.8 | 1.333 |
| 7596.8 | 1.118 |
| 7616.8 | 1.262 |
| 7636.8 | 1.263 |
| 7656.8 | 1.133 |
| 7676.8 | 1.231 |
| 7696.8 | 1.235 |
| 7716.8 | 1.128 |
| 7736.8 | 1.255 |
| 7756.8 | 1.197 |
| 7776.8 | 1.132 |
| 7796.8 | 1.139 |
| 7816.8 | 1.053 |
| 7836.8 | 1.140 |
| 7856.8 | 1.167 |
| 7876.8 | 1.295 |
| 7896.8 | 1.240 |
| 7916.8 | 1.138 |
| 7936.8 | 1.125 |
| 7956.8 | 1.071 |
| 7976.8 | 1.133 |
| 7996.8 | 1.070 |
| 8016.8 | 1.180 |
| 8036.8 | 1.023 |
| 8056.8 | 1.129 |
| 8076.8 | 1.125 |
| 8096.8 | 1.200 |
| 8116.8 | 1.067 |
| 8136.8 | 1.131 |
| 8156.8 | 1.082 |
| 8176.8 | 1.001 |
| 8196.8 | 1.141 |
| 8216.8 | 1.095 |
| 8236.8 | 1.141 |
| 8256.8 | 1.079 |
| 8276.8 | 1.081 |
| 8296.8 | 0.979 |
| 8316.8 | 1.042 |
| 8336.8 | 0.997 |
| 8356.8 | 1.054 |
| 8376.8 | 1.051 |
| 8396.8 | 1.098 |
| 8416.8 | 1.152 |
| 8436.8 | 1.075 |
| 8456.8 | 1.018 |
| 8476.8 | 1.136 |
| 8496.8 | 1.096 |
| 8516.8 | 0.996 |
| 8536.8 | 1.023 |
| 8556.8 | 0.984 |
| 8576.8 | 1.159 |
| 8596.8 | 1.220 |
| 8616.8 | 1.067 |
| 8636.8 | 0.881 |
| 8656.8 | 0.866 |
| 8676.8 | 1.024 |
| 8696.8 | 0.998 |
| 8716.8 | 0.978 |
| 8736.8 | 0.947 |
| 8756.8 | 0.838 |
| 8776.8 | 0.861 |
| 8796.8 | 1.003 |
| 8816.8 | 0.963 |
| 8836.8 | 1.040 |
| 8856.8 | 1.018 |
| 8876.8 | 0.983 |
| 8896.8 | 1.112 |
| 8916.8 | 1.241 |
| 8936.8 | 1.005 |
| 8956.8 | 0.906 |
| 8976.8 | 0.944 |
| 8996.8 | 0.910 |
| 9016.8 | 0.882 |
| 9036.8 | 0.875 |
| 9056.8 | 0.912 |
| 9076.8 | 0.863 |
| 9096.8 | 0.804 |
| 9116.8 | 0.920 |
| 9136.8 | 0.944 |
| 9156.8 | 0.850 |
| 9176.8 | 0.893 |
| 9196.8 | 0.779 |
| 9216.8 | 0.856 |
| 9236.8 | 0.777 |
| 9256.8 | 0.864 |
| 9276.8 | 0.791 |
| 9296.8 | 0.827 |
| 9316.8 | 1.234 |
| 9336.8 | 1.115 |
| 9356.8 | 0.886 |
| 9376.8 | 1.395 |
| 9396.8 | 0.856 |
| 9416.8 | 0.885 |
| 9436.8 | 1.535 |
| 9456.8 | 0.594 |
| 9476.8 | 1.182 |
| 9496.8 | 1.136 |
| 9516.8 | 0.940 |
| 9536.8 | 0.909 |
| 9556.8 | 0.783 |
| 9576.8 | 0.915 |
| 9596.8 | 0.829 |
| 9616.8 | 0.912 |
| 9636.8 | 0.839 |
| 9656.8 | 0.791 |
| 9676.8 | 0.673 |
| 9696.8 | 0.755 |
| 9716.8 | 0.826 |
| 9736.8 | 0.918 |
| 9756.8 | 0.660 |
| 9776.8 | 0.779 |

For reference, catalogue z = 1.303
